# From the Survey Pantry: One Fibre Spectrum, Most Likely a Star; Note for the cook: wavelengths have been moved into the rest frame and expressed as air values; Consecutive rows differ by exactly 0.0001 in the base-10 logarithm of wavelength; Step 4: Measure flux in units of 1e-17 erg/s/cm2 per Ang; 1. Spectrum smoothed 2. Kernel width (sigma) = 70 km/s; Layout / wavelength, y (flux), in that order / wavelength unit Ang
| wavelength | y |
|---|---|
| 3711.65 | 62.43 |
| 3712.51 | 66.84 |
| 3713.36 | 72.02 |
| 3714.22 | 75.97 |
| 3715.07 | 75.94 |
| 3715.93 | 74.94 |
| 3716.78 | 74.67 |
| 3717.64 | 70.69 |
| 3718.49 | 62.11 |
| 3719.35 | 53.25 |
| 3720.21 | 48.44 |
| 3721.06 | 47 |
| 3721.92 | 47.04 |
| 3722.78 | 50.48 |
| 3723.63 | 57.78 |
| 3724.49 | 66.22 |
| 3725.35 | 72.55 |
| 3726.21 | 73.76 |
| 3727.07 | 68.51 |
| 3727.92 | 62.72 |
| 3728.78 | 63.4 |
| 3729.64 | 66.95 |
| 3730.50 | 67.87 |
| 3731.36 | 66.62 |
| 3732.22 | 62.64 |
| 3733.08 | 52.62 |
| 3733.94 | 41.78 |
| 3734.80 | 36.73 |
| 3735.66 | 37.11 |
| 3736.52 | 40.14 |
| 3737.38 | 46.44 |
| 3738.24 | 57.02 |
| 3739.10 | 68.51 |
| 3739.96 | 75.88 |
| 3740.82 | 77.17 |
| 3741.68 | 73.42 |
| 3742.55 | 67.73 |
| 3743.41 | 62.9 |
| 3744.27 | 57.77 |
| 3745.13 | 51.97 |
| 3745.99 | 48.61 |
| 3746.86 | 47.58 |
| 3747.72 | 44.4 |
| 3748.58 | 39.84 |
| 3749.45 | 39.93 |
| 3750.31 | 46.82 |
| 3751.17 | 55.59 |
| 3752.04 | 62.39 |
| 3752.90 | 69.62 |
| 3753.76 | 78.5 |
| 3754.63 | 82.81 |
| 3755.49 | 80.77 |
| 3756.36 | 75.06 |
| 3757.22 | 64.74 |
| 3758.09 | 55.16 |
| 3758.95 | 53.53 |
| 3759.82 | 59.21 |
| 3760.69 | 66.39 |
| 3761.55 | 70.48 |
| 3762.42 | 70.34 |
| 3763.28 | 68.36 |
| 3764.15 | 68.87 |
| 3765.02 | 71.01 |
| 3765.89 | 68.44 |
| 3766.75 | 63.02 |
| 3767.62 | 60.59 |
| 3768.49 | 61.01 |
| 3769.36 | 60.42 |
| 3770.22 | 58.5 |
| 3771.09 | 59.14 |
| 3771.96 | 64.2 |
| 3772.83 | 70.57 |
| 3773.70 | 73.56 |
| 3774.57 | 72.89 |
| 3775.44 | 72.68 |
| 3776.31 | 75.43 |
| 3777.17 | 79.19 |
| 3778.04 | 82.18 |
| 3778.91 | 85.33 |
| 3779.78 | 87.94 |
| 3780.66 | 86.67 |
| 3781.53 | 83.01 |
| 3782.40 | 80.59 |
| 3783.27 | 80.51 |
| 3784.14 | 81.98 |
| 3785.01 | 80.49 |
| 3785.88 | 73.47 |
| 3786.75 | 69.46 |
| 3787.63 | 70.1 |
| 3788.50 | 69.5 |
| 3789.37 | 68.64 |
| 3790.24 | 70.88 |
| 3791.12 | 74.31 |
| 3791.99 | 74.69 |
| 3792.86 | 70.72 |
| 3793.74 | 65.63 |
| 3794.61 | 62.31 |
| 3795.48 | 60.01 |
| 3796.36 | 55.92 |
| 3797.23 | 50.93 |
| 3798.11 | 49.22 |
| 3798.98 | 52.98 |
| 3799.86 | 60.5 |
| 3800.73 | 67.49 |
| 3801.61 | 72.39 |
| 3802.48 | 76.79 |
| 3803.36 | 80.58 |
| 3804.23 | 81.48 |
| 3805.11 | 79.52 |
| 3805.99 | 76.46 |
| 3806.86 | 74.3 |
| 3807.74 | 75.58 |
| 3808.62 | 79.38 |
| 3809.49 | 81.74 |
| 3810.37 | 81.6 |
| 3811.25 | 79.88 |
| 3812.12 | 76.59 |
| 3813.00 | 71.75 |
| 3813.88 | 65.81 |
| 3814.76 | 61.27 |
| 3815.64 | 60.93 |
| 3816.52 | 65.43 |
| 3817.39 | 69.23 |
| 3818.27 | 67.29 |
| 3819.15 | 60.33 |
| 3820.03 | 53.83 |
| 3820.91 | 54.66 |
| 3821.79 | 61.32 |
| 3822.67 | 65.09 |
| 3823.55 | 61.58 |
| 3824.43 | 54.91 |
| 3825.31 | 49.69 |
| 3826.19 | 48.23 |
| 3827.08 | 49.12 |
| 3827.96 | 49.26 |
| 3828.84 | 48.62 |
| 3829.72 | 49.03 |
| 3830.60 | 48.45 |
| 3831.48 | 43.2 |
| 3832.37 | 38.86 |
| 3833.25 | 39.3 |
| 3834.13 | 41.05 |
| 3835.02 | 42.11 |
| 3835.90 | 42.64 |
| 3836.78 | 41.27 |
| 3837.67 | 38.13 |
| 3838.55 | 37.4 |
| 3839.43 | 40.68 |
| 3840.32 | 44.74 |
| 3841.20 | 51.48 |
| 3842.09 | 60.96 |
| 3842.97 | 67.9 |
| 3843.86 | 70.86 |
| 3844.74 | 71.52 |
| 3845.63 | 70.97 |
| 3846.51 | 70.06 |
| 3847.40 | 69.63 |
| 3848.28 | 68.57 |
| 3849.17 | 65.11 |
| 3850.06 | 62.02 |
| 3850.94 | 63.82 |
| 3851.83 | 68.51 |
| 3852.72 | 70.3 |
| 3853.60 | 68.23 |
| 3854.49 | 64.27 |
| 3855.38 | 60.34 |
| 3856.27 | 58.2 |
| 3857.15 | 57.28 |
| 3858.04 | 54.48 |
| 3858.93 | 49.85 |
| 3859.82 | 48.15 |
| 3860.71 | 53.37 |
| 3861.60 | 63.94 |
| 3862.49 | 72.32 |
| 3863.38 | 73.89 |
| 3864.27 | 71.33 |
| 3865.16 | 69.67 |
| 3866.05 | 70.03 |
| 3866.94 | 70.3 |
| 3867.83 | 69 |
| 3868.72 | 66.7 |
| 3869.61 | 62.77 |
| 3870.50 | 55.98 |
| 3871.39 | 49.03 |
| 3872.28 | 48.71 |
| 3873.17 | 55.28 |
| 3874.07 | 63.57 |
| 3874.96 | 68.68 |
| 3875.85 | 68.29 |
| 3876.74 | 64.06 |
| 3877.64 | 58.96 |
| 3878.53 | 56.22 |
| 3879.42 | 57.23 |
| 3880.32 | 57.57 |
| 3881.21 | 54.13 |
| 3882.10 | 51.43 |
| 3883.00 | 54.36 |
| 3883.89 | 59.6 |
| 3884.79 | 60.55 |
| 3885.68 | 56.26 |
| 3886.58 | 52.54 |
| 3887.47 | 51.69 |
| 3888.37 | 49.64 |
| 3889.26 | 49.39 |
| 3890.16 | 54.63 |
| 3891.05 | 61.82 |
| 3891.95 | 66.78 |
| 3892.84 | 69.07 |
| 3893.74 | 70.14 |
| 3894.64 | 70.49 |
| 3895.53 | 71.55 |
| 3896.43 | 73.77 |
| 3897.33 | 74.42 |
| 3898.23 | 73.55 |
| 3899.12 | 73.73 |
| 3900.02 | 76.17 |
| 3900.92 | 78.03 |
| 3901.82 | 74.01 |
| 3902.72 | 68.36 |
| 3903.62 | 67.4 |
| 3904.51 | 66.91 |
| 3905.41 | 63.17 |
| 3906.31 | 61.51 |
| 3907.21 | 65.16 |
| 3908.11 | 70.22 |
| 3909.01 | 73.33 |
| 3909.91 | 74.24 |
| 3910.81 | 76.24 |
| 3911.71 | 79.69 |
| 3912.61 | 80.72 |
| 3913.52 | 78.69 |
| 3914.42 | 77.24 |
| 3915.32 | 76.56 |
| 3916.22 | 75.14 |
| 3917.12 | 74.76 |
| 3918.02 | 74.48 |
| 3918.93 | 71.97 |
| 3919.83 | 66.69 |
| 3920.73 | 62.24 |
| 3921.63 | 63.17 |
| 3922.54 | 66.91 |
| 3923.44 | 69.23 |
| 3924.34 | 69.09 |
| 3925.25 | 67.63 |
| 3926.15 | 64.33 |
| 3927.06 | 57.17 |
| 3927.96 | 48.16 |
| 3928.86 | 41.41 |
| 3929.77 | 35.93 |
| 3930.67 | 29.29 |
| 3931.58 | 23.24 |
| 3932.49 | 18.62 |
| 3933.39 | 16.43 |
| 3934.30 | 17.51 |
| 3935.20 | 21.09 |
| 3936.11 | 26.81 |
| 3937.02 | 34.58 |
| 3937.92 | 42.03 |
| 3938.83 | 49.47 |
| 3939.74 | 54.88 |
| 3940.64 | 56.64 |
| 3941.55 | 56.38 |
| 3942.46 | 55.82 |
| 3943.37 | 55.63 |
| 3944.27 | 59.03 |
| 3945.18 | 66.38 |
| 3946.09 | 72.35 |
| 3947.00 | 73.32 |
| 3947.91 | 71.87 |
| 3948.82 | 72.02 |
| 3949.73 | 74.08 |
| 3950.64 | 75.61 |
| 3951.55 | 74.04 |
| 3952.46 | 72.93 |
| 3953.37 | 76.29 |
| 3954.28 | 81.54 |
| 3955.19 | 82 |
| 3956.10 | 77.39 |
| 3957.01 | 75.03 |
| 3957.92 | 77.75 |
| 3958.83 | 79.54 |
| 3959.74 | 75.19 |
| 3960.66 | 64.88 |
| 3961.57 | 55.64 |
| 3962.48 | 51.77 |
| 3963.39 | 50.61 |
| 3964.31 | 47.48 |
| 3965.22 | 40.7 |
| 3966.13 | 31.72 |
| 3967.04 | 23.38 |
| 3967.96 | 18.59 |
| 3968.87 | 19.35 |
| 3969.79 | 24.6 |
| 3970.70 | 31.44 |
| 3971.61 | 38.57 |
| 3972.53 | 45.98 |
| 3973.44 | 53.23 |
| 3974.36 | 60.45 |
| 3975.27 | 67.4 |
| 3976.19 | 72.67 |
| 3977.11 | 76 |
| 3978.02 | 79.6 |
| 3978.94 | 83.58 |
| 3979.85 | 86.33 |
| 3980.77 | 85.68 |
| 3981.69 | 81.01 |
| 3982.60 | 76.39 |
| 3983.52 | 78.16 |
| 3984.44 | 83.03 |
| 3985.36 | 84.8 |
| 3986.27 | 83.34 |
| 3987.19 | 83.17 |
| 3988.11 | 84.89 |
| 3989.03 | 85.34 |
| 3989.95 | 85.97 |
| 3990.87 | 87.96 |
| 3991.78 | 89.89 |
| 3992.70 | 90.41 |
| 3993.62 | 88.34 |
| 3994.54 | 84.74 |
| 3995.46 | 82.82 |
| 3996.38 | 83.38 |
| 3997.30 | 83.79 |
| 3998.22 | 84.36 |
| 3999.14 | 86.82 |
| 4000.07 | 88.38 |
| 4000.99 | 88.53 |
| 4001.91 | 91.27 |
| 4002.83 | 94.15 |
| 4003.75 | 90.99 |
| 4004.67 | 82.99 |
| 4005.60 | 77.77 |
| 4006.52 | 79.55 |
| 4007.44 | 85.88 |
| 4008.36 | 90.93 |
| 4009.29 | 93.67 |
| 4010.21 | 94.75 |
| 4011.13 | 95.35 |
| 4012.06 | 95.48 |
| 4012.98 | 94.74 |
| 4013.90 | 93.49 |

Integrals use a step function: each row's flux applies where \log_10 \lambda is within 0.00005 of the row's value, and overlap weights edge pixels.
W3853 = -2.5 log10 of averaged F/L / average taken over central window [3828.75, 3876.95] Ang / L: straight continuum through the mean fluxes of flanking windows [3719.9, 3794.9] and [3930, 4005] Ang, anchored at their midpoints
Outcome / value 0.12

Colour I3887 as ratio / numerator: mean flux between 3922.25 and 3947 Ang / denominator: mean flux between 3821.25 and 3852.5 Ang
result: 0.9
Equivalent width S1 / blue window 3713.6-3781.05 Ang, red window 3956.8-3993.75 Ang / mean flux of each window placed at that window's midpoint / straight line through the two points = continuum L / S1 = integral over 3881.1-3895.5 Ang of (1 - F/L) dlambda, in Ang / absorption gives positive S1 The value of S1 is 1.4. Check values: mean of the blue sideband 63.6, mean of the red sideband 65.6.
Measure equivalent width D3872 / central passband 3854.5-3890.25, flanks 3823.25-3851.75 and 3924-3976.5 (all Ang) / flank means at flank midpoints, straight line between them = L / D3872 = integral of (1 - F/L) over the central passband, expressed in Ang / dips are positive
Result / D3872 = -4.1 Ang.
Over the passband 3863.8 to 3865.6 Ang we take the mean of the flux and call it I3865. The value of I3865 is 70.5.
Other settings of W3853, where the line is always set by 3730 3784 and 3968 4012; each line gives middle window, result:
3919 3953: 0.355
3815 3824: 0.101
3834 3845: 0.354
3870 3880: 0.209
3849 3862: 0.161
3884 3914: 0.077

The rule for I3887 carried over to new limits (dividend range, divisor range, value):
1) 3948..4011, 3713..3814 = 1.10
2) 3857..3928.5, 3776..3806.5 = 0.90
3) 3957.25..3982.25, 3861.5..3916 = 0.86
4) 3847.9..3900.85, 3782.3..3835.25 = 0.97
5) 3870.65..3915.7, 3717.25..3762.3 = 1.09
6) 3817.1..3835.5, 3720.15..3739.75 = 0.91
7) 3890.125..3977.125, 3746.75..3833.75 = 0.91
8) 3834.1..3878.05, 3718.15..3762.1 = 1.01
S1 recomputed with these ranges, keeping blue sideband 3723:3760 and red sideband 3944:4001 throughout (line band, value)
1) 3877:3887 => 1.5 Ang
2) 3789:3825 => -2.8 Ang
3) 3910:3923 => -1.1 Ang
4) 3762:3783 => -3.6 Ang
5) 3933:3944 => 4.4 Ang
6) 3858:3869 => 0.1 Ang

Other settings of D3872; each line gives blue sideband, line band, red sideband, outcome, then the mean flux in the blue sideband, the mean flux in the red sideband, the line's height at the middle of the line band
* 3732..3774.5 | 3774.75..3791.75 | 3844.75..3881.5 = -4.47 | 60.7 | 62.8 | 61.3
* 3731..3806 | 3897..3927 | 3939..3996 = -1.93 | 65.7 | 67.3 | 66.9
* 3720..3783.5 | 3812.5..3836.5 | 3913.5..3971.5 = 2.63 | 63.7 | 55.9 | 60.8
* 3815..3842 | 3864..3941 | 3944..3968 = -2.40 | 50.8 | 64.5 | 58.8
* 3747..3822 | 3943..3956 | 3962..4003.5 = -0.47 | 68.4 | 69.9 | 69.7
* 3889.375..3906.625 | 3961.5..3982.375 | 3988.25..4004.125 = 7.44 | 68.9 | 87.4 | 82.9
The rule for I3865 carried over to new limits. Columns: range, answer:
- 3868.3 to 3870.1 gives 64.6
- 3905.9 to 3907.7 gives 63.5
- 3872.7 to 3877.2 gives 63.8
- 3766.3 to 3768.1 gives 62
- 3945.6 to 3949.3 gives 72.2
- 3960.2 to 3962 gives 60.3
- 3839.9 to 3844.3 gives 59.3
